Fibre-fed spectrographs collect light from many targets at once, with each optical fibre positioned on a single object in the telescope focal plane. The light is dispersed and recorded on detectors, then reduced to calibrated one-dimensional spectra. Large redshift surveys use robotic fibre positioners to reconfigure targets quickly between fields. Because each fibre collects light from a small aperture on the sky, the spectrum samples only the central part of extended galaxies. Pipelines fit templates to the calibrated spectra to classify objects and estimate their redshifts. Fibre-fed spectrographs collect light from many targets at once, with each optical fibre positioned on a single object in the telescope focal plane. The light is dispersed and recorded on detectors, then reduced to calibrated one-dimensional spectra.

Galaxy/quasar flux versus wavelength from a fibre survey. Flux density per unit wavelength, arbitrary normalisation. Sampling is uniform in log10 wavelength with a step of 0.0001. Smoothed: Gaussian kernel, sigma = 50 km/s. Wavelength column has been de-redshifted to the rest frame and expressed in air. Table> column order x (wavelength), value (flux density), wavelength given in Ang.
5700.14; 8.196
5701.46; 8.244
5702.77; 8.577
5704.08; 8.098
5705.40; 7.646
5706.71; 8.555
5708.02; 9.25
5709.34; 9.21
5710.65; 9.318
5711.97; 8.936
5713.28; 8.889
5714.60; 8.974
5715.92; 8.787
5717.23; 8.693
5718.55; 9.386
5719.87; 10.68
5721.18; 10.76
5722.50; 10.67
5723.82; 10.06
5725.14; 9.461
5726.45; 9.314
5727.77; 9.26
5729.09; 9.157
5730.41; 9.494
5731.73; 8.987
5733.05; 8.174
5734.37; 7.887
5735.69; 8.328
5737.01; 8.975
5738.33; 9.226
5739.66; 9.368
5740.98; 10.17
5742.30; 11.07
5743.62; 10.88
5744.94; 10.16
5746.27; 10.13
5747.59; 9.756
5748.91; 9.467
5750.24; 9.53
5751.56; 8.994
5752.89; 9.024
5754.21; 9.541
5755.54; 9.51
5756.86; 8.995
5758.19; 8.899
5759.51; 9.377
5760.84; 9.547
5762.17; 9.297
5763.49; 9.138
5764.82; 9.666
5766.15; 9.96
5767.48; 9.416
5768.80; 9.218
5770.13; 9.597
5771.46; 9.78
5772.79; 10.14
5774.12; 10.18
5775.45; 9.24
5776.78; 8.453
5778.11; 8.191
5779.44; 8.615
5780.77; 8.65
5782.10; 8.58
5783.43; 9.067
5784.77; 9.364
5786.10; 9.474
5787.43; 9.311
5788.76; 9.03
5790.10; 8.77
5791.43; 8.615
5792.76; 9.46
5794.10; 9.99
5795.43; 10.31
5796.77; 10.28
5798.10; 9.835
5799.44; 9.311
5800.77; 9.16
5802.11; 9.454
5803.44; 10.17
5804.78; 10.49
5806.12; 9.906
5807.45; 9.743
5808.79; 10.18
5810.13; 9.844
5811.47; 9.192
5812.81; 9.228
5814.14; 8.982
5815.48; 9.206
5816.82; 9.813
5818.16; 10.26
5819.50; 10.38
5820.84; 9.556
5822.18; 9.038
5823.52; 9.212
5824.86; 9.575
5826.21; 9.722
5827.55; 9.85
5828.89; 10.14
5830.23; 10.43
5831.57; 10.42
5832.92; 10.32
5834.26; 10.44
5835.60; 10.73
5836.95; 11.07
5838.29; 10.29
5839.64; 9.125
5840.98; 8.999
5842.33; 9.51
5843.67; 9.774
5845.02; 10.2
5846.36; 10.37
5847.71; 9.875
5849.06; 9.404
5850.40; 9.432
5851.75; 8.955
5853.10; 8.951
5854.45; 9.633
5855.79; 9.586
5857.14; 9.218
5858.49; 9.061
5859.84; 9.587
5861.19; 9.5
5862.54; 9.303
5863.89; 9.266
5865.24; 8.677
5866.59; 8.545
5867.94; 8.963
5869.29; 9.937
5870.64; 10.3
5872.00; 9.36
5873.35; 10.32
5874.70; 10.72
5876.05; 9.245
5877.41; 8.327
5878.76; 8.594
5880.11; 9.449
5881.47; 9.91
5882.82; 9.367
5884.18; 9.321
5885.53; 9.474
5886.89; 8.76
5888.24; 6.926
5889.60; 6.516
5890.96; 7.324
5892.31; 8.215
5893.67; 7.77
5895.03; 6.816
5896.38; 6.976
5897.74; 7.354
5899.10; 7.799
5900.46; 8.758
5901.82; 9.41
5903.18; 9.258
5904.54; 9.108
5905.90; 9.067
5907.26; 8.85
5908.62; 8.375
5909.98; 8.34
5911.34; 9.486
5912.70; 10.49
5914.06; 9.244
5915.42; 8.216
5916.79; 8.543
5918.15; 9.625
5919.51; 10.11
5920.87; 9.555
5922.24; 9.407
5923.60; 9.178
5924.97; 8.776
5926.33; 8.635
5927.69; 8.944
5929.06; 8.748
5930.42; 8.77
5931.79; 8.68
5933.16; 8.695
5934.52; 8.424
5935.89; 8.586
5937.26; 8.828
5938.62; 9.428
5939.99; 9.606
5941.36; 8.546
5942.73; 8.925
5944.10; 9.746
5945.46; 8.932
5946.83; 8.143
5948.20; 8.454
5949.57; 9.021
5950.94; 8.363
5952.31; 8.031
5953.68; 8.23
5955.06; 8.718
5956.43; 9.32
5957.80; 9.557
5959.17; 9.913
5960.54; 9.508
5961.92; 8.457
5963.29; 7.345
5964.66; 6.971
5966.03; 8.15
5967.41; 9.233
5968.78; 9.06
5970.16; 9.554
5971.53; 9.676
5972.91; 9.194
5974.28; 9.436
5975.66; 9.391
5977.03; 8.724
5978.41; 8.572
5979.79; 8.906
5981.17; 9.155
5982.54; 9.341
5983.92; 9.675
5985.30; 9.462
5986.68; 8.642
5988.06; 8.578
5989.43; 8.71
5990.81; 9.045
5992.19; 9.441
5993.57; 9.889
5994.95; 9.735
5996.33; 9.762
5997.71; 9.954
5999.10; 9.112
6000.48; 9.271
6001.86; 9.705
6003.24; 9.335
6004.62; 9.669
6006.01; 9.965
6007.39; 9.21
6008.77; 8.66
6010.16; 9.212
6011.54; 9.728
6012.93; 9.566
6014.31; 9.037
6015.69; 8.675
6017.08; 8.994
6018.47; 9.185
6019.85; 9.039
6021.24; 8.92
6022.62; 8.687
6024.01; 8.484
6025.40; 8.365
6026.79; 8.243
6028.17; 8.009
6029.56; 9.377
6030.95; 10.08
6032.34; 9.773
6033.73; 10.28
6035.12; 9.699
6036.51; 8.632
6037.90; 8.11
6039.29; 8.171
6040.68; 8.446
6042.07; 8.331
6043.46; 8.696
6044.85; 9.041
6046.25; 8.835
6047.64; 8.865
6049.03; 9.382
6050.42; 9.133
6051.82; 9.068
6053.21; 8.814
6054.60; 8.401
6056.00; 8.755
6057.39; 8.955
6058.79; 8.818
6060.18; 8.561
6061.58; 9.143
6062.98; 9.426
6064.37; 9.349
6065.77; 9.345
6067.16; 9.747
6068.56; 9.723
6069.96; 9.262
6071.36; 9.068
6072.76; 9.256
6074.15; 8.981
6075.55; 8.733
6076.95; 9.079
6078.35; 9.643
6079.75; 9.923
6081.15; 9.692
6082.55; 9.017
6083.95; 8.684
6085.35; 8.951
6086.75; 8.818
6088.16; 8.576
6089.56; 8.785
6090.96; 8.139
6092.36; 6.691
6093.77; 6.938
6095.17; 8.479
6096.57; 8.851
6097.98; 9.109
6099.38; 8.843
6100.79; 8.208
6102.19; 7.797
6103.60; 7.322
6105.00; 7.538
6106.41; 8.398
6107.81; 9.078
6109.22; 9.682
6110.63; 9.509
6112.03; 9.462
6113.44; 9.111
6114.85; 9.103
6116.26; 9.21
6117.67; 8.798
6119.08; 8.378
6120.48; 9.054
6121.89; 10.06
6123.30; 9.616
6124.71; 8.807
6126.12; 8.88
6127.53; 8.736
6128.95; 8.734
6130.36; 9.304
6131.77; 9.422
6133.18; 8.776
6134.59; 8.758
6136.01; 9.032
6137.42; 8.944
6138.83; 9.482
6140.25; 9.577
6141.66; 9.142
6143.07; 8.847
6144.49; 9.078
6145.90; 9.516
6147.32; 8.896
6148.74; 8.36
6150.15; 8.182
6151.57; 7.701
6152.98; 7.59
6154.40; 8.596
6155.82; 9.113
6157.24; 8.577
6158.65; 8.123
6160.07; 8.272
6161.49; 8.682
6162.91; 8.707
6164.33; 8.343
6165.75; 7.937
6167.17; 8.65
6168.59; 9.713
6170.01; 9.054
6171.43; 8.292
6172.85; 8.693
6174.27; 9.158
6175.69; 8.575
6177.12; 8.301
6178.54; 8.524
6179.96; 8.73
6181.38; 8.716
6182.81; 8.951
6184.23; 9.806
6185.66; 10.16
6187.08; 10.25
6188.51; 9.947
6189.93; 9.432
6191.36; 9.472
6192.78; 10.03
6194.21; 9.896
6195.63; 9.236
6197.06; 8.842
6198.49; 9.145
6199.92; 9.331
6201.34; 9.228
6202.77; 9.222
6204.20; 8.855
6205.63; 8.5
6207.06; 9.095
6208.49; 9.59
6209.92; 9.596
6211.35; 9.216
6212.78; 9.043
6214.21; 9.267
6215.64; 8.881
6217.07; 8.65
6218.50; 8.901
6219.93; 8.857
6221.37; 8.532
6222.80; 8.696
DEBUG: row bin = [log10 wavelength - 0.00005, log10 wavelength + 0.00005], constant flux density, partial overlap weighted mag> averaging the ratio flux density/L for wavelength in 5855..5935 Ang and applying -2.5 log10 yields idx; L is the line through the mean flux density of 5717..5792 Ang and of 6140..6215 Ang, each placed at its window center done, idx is 0.041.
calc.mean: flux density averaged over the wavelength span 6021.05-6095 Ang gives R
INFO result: 8.9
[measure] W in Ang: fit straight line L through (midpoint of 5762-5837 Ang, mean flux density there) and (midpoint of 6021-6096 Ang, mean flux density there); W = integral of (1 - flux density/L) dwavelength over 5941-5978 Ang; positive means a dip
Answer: 1.3 Ang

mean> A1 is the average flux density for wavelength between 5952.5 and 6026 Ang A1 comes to 9.09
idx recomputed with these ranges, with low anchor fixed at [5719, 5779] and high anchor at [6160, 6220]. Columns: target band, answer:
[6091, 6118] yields 0.08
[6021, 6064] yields 0.04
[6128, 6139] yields 0.01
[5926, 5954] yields 0.07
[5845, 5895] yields 0.03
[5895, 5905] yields 0.14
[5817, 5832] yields -0.05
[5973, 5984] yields 0.02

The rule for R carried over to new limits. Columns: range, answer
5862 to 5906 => 8.75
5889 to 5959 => 8.72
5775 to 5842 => 9.59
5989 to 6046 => 9.13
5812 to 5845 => 9.84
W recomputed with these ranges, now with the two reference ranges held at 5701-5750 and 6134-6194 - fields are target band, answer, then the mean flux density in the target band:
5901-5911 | 0.2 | 8.93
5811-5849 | -2.6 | 9.84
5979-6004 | -0.7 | 9.32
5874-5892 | 0.8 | 8.76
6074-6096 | 0.7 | 8.69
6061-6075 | -0.5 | 9.33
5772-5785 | 0.3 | 9.04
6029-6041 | -0.2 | 9.19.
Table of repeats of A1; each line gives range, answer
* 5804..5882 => 9.66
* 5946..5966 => 8.56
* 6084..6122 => 8.61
